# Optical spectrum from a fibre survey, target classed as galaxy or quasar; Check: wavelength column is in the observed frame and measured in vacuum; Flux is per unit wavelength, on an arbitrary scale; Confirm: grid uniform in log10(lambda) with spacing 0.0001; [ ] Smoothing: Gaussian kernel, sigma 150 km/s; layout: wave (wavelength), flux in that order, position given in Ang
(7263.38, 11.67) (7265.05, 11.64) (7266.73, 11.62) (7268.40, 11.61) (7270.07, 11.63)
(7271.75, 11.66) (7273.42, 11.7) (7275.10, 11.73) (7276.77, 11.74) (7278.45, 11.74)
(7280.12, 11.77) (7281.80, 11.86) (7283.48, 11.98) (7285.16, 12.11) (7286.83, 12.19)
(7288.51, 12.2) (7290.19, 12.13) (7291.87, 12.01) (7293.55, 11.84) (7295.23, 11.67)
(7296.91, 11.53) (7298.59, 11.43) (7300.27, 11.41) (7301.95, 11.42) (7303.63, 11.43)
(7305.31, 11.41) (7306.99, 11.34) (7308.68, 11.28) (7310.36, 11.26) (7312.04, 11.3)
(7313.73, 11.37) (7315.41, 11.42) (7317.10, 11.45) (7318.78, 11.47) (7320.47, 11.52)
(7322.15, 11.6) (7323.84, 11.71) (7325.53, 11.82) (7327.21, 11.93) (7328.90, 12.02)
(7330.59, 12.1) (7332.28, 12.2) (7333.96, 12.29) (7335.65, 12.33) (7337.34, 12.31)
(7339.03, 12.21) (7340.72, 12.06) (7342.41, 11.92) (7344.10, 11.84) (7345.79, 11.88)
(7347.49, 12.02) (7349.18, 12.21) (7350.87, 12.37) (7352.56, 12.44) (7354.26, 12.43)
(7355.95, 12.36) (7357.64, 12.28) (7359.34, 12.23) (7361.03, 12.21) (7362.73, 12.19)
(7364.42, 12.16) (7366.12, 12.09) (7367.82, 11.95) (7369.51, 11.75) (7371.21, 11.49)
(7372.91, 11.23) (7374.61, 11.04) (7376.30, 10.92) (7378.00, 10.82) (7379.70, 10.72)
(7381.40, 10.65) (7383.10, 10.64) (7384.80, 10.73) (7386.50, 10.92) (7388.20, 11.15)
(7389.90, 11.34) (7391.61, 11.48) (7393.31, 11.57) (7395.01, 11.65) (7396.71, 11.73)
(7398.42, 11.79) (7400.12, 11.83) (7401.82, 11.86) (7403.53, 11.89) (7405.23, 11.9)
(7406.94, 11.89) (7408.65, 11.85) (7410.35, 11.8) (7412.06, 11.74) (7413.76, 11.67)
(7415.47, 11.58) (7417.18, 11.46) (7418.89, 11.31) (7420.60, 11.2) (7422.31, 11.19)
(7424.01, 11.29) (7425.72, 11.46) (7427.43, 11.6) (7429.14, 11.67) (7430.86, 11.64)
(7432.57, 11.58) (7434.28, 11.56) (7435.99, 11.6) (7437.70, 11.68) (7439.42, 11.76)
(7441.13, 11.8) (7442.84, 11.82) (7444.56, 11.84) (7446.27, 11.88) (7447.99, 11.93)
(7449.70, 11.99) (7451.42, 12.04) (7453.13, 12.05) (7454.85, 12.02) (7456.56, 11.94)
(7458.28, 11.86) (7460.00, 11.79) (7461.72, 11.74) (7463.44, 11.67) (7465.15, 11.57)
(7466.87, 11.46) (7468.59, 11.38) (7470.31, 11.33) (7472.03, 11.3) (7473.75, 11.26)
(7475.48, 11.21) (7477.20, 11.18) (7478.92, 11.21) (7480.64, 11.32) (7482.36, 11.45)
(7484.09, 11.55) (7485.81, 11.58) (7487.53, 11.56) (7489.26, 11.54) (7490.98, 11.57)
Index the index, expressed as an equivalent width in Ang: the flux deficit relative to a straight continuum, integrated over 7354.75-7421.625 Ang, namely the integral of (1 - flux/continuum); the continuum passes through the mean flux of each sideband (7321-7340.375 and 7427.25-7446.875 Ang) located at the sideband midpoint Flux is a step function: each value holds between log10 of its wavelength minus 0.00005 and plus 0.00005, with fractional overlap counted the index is 1.6 Ang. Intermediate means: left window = 12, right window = 11.7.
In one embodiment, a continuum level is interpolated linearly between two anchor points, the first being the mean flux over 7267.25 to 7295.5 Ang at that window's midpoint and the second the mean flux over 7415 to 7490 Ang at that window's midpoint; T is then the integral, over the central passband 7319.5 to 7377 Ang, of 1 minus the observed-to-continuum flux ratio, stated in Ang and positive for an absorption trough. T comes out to -1.1 Ang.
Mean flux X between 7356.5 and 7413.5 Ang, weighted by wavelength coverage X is 11.6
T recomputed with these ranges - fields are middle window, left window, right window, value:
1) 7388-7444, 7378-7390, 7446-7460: -1.32 Ang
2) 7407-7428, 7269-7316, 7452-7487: 0.11 Ang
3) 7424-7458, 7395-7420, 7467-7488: -0.65 Ang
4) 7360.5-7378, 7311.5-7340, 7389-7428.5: 0.10 Ang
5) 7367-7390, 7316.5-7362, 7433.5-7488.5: 1.60 Ang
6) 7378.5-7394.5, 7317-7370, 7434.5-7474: 1.20 Ang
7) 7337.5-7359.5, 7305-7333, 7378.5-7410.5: -1.23 Ang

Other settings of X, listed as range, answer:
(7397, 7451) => 11.7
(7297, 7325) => 11.4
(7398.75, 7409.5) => 11.9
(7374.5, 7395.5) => 11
